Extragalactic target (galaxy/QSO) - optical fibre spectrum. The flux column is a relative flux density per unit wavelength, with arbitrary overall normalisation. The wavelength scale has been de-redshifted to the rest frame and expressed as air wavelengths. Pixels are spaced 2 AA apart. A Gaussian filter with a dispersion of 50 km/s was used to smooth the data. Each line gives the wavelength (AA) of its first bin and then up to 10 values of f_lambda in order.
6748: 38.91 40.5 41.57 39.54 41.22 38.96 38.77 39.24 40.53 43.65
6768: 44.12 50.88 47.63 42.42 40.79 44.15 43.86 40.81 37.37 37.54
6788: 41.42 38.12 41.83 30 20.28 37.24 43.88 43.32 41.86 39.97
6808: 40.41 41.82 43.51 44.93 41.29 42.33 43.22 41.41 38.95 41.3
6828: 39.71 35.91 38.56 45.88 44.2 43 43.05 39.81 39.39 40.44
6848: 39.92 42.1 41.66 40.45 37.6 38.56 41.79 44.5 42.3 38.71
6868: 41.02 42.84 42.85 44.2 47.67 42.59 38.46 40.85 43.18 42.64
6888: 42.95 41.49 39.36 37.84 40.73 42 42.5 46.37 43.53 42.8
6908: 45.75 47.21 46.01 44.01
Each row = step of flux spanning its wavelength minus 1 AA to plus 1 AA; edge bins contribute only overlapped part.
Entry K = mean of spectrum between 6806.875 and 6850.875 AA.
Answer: 41.4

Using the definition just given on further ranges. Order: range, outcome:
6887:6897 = 40.5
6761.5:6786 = 42.8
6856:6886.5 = 42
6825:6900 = 41.4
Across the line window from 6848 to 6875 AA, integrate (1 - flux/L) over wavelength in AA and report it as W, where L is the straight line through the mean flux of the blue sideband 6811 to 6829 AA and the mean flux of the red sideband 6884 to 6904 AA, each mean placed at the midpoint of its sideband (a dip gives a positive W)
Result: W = 0.3 AA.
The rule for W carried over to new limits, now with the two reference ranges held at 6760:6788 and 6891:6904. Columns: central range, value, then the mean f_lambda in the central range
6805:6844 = 0.53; 41.5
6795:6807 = 1.26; 37.8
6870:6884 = -0.35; 42.8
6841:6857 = 0.67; 40.2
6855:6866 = 0.29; 40.7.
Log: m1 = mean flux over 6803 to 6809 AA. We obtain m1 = 40.7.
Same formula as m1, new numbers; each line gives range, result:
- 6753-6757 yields 40.4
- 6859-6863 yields 43.1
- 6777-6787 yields 40.7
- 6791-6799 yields 32.3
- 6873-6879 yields 44.8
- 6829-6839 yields 41.5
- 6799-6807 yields 42.3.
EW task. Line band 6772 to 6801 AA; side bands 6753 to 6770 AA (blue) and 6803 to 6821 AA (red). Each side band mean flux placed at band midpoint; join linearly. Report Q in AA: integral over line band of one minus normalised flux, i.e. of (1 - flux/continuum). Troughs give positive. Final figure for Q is 2.0 AA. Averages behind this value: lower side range 41.3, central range 38.9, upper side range 42.1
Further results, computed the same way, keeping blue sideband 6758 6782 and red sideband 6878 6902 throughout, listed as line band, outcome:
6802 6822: 0.1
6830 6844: 0.1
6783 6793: 0.8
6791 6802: 1.9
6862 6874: -0.1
